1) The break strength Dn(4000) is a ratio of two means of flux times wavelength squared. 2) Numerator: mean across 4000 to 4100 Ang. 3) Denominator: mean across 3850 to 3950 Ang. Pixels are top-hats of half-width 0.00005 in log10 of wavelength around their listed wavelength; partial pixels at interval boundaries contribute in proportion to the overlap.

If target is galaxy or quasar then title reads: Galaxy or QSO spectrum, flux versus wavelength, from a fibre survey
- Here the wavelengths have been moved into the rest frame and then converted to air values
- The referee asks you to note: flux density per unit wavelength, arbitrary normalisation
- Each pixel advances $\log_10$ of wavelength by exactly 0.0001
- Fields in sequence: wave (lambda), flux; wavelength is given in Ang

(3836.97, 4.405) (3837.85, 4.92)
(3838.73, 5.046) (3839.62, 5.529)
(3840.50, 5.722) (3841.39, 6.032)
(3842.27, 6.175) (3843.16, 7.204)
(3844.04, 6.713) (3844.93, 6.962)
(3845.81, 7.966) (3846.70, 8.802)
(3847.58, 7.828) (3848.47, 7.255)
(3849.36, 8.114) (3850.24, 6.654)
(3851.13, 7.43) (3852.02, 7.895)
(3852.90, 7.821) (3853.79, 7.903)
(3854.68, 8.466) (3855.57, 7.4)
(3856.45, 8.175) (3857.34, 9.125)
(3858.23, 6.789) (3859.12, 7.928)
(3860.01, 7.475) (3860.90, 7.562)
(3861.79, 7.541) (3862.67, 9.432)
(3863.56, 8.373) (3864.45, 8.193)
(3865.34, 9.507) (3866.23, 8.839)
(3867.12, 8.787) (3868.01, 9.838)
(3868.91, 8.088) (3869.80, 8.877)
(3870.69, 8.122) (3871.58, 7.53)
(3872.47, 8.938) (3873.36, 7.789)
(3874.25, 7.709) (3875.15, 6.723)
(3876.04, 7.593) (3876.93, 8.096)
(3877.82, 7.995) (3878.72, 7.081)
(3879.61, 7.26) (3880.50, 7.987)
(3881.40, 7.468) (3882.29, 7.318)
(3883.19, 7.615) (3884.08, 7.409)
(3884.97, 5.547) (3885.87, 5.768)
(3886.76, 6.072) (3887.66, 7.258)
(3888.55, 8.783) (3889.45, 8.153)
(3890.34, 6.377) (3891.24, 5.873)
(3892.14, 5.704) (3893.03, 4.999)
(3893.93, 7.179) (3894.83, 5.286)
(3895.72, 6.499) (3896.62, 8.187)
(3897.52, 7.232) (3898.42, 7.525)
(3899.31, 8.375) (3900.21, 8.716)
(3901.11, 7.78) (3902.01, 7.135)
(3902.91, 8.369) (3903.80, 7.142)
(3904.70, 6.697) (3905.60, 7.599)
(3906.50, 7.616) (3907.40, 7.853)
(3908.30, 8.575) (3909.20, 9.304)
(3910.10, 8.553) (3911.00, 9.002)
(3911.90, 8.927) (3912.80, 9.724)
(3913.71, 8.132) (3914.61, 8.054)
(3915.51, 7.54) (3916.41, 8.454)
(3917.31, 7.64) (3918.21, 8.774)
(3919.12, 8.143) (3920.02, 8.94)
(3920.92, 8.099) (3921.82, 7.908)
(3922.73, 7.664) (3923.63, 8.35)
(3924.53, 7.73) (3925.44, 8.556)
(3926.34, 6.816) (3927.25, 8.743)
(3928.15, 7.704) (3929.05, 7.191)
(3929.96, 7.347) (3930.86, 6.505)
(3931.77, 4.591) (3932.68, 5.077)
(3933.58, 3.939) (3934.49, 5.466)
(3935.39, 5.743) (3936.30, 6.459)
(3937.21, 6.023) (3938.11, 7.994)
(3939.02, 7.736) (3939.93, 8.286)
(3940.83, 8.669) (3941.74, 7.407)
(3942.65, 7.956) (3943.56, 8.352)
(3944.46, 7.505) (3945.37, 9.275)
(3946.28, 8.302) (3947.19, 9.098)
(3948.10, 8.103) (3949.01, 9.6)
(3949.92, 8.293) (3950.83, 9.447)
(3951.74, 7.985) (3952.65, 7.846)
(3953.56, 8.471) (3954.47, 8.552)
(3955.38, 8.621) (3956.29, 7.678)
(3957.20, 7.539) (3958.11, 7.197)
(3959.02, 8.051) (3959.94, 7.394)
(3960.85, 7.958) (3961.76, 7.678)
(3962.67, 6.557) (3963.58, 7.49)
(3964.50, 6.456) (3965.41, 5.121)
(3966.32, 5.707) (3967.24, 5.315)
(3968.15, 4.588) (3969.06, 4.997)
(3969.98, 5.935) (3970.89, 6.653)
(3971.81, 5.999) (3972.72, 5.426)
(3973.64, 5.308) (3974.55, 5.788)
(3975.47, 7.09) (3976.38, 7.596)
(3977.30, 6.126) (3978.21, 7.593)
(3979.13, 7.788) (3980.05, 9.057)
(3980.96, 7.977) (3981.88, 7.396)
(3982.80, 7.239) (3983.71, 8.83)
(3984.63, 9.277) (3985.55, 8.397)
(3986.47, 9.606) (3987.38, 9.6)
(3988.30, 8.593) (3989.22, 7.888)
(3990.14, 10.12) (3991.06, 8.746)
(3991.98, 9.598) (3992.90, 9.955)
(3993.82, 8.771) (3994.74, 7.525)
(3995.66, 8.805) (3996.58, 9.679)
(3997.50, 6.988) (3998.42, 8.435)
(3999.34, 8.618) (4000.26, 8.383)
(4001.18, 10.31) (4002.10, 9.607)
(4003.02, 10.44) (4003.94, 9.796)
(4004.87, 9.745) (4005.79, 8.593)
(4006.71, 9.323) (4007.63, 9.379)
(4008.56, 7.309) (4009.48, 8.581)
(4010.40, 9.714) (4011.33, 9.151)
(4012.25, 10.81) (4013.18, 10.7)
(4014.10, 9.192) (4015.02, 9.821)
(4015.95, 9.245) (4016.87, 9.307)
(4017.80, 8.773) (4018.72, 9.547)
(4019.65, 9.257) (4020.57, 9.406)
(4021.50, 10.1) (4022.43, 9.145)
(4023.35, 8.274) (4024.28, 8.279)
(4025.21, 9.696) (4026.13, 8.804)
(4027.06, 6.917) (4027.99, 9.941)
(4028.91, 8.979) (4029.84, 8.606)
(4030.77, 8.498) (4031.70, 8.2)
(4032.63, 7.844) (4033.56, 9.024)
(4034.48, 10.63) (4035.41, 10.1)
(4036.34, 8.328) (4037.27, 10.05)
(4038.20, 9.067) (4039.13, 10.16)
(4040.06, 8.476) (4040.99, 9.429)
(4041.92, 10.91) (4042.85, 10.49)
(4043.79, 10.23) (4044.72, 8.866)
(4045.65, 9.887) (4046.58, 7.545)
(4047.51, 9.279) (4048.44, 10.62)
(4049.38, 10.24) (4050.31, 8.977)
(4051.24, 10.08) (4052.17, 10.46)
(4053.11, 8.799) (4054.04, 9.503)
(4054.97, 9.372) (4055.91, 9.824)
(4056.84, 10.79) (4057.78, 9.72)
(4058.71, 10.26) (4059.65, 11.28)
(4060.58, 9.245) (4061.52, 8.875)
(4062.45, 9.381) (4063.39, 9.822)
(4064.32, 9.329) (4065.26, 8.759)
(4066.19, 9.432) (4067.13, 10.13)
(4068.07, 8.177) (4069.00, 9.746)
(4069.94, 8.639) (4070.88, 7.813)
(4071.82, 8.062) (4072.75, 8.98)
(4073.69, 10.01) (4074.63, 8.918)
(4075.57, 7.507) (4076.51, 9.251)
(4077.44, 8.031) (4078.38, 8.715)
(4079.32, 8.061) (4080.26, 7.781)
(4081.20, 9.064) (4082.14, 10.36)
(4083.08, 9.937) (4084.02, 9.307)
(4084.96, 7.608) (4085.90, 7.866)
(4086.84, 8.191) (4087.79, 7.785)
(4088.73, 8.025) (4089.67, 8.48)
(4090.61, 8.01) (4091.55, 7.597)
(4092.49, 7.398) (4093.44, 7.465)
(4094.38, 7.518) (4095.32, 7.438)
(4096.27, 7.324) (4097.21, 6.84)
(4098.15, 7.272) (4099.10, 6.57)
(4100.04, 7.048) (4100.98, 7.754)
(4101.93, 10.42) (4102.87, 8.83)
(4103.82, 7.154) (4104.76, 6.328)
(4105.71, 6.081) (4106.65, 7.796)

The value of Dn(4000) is 1.27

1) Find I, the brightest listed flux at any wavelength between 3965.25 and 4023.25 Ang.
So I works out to 10.81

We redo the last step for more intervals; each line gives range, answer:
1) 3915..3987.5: 9.606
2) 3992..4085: 11.28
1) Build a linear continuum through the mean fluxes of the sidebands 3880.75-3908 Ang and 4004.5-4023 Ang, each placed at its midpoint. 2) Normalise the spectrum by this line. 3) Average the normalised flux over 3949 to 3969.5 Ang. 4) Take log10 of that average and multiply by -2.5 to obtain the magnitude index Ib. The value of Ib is 0.145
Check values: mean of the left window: 7.13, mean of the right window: 9.35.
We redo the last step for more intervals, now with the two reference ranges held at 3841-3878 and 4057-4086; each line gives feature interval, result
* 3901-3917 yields 0.00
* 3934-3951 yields 0.07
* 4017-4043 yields -0.04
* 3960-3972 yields 0.33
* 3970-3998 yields 0.08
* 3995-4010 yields -0.04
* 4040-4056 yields -0.08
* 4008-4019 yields -0.07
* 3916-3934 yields 0.12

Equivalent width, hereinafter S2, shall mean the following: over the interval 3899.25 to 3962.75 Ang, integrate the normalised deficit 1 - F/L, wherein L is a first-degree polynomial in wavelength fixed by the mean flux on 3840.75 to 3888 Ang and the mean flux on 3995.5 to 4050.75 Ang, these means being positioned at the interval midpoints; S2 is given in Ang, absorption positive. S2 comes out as 4.0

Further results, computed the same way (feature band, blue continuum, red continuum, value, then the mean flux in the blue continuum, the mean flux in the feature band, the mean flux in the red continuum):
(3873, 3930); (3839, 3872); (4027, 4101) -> 2.9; 7.77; 7.62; 8.9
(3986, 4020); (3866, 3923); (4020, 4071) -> -1.1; 7.72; 9.19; 9.36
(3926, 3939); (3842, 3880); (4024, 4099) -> 2.9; 7.91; 6.44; 8.94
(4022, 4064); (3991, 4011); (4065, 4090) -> -2.7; 9.02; 9.4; 8.69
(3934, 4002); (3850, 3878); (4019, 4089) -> 7.4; 8.09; 7.74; 9.16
